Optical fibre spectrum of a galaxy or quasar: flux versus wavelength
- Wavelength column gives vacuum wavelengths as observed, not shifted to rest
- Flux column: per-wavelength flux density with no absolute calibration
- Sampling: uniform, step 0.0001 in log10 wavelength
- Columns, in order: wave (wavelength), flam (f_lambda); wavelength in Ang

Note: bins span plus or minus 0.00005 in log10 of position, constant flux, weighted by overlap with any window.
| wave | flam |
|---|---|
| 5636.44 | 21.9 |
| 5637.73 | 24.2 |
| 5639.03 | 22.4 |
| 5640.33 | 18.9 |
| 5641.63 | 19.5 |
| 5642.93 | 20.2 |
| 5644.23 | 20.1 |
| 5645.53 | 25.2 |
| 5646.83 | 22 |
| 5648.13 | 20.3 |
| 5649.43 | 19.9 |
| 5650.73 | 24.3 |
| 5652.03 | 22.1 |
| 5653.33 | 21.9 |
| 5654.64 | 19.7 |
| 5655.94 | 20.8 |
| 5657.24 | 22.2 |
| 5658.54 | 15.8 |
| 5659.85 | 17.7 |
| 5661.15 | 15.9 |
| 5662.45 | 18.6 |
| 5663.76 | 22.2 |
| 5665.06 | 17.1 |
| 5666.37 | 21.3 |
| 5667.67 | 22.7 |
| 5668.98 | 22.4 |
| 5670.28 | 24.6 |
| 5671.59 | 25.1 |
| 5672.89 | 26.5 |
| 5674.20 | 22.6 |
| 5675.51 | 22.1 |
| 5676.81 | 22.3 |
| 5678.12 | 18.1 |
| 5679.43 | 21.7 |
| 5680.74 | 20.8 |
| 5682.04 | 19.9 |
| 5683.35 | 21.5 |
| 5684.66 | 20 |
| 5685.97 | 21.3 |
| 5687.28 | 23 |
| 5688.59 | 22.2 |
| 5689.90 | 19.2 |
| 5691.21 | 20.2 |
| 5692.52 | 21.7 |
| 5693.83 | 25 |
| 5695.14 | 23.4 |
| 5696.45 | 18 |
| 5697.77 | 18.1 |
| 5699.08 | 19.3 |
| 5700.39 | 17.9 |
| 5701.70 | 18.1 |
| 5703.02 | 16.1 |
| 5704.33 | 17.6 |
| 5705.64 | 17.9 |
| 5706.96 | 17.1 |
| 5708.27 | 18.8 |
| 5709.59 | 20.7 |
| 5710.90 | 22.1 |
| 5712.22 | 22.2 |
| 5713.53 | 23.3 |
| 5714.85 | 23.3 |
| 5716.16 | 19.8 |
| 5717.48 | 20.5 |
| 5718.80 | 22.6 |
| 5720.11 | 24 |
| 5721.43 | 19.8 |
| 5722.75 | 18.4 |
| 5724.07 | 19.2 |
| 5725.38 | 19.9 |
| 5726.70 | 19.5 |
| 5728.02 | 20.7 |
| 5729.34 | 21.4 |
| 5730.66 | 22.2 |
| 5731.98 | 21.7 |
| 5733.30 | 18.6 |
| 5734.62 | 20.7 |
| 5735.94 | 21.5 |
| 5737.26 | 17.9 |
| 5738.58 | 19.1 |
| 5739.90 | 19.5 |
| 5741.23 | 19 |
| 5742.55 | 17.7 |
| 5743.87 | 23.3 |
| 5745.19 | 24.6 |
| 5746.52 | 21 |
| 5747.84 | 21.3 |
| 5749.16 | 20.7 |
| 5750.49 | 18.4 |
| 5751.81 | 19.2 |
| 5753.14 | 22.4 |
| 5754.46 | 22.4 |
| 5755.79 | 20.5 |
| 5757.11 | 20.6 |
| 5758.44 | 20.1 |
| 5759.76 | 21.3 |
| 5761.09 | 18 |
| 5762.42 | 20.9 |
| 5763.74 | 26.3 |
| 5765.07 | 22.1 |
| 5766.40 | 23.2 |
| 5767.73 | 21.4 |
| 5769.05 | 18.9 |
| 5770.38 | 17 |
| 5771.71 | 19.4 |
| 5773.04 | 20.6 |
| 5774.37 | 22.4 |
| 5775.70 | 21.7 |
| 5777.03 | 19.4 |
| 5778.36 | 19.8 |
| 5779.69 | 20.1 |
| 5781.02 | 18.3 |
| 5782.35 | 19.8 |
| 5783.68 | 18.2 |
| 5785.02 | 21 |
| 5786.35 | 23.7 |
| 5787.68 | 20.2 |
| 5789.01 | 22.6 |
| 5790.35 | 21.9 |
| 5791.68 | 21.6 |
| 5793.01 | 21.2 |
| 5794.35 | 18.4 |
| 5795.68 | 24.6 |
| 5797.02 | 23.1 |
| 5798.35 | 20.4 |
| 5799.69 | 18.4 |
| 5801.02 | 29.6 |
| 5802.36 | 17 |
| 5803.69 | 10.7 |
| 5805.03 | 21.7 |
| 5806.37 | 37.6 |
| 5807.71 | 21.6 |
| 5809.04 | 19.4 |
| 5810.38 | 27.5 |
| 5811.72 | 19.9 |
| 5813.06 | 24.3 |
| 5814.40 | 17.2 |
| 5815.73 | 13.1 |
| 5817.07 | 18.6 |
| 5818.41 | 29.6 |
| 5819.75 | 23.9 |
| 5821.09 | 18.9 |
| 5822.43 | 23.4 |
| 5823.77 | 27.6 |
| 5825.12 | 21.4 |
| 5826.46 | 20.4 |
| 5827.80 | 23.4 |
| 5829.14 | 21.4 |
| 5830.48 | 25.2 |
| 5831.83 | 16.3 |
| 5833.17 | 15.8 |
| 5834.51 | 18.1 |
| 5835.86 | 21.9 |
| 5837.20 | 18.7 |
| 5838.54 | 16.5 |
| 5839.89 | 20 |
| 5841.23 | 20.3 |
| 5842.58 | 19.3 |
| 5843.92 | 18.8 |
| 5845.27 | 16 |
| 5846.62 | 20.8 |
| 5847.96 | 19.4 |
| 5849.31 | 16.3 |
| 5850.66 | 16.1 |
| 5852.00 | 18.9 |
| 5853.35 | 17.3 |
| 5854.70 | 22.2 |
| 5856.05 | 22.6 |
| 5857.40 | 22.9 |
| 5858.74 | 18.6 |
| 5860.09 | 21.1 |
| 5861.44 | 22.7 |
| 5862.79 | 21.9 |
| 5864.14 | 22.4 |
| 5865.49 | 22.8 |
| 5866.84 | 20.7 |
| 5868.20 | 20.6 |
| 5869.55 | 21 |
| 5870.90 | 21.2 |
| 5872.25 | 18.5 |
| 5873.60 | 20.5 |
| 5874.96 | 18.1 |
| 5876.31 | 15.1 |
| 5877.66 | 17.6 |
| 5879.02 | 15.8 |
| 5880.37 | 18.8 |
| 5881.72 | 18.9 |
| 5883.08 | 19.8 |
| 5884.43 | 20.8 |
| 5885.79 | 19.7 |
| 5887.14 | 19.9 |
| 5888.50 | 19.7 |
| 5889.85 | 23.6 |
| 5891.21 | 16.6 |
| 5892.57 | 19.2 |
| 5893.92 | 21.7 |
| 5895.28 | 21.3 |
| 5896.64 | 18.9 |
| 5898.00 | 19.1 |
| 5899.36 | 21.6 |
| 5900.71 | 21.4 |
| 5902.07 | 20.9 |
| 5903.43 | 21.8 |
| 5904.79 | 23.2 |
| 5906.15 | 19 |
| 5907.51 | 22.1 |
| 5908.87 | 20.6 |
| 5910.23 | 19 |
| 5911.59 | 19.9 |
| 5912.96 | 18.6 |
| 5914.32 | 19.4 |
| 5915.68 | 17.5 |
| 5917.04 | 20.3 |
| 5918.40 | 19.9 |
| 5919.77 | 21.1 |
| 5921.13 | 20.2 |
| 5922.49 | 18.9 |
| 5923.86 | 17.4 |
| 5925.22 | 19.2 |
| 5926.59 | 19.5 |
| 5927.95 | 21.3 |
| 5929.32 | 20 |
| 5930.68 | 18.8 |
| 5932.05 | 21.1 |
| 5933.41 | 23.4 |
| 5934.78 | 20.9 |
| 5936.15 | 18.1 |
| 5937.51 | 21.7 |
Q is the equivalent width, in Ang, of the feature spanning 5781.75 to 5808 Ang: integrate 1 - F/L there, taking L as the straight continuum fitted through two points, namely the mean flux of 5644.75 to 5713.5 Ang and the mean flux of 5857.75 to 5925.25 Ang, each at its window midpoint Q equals -1.73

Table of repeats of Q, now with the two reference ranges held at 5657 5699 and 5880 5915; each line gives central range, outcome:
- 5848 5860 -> 0.5 Ang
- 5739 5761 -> 0.1 Ang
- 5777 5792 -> 0.0 Ang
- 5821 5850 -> 0.6 Ang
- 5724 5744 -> 0.7 Ang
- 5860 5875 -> -0.5 Ang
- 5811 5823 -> -0.3 Ang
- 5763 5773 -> -0.2 Ang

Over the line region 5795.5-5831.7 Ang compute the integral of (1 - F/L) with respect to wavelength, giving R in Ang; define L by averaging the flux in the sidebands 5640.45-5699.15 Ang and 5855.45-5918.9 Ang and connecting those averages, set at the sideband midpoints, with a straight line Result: -2.9 Ang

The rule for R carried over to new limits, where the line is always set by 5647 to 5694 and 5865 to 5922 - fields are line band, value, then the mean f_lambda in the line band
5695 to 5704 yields 1.1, 18.4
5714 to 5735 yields 0.1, 20.8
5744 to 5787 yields -0.4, 20.8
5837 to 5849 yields 0.8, 18.8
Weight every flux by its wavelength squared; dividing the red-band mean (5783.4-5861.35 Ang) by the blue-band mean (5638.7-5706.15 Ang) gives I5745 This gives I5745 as 1.06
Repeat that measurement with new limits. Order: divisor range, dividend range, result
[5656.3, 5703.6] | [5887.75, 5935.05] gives 1.06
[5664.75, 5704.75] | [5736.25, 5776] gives 1.01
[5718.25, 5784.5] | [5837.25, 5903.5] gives 1.00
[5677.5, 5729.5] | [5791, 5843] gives 1.09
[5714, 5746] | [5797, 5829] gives 1.10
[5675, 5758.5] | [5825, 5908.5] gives 1.03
